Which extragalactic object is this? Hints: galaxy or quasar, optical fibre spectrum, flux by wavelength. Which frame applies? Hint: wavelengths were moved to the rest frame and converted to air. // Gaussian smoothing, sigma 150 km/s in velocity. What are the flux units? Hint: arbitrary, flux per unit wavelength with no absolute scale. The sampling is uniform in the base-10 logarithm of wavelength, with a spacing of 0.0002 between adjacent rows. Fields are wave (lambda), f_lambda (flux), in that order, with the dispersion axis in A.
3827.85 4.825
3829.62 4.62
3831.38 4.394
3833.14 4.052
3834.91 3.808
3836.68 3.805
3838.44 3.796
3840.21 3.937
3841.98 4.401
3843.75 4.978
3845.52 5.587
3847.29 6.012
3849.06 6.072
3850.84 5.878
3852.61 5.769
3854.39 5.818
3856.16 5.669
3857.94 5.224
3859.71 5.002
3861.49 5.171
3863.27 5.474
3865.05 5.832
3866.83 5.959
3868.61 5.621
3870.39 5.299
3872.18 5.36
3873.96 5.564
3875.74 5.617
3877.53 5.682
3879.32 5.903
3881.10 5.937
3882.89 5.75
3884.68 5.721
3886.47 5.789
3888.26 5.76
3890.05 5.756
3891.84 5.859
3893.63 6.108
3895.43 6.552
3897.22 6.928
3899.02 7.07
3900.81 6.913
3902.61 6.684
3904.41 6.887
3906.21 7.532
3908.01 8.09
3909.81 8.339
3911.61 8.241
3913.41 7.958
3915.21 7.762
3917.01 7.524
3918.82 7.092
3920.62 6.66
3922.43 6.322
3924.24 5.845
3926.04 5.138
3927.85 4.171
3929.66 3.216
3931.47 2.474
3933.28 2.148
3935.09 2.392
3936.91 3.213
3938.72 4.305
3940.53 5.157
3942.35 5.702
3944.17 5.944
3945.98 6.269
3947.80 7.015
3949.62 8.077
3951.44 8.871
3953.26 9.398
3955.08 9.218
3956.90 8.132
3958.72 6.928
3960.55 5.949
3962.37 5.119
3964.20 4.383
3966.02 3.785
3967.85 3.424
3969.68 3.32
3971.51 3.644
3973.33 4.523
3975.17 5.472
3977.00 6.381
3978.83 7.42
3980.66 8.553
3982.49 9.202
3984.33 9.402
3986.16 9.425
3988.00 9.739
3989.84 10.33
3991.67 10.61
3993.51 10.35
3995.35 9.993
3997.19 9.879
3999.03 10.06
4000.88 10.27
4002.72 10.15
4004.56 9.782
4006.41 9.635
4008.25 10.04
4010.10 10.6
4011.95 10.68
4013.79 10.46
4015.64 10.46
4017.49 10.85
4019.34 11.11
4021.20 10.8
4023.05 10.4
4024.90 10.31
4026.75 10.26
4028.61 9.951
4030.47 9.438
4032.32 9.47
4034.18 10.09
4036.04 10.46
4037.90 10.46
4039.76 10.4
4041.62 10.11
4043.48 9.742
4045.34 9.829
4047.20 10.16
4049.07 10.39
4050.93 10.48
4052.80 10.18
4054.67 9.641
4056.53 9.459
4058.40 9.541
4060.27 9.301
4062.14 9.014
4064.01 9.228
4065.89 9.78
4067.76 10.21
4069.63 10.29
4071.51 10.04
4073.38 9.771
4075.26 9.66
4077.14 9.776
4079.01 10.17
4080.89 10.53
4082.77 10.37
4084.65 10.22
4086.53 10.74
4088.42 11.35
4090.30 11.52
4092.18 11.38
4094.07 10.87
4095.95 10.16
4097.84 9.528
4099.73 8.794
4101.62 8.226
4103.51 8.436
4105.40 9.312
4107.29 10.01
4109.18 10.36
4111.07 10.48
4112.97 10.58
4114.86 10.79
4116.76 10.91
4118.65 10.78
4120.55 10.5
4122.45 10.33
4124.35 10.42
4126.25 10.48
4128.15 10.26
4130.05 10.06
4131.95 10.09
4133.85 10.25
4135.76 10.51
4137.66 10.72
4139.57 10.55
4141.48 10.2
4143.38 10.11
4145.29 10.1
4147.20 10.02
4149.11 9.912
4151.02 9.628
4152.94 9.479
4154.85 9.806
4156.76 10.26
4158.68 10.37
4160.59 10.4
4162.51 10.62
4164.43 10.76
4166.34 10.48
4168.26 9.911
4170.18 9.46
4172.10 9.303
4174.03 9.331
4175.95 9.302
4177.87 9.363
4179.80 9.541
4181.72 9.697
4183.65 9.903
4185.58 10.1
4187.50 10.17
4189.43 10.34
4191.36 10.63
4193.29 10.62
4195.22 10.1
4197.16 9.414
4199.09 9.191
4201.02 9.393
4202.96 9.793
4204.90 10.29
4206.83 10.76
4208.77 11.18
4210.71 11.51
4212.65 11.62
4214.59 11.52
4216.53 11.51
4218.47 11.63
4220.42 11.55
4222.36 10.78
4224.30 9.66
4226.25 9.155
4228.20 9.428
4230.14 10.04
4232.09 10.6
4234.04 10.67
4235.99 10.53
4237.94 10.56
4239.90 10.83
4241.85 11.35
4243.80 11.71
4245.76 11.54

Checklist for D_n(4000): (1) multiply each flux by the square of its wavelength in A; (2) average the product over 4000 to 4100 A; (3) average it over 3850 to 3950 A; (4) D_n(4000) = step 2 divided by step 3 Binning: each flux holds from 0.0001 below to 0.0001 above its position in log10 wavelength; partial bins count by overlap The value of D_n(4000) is 1.87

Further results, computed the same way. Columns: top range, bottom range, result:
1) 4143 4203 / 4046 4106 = 1.04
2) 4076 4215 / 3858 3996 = 1.78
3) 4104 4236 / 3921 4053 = 1.39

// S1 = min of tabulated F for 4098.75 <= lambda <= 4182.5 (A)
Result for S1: 8.226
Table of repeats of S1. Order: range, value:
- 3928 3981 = 2.148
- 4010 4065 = 9.014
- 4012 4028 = 10.26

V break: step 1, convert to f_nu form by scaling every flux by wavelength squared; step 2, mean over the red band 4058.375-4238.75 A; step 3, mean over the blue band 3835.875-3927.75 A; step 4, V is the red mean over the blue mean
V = 1.93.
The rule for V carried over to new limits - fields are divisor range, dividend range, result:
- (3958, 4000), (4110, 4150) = 1.53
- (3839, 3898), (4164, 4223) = 2.15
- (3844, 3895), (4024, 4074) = 1.91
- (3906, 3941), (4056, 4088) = 1.90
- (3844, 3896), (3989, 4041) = 1.94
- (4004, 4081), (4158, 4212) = 1.07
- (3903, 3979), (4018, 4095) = 1.82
